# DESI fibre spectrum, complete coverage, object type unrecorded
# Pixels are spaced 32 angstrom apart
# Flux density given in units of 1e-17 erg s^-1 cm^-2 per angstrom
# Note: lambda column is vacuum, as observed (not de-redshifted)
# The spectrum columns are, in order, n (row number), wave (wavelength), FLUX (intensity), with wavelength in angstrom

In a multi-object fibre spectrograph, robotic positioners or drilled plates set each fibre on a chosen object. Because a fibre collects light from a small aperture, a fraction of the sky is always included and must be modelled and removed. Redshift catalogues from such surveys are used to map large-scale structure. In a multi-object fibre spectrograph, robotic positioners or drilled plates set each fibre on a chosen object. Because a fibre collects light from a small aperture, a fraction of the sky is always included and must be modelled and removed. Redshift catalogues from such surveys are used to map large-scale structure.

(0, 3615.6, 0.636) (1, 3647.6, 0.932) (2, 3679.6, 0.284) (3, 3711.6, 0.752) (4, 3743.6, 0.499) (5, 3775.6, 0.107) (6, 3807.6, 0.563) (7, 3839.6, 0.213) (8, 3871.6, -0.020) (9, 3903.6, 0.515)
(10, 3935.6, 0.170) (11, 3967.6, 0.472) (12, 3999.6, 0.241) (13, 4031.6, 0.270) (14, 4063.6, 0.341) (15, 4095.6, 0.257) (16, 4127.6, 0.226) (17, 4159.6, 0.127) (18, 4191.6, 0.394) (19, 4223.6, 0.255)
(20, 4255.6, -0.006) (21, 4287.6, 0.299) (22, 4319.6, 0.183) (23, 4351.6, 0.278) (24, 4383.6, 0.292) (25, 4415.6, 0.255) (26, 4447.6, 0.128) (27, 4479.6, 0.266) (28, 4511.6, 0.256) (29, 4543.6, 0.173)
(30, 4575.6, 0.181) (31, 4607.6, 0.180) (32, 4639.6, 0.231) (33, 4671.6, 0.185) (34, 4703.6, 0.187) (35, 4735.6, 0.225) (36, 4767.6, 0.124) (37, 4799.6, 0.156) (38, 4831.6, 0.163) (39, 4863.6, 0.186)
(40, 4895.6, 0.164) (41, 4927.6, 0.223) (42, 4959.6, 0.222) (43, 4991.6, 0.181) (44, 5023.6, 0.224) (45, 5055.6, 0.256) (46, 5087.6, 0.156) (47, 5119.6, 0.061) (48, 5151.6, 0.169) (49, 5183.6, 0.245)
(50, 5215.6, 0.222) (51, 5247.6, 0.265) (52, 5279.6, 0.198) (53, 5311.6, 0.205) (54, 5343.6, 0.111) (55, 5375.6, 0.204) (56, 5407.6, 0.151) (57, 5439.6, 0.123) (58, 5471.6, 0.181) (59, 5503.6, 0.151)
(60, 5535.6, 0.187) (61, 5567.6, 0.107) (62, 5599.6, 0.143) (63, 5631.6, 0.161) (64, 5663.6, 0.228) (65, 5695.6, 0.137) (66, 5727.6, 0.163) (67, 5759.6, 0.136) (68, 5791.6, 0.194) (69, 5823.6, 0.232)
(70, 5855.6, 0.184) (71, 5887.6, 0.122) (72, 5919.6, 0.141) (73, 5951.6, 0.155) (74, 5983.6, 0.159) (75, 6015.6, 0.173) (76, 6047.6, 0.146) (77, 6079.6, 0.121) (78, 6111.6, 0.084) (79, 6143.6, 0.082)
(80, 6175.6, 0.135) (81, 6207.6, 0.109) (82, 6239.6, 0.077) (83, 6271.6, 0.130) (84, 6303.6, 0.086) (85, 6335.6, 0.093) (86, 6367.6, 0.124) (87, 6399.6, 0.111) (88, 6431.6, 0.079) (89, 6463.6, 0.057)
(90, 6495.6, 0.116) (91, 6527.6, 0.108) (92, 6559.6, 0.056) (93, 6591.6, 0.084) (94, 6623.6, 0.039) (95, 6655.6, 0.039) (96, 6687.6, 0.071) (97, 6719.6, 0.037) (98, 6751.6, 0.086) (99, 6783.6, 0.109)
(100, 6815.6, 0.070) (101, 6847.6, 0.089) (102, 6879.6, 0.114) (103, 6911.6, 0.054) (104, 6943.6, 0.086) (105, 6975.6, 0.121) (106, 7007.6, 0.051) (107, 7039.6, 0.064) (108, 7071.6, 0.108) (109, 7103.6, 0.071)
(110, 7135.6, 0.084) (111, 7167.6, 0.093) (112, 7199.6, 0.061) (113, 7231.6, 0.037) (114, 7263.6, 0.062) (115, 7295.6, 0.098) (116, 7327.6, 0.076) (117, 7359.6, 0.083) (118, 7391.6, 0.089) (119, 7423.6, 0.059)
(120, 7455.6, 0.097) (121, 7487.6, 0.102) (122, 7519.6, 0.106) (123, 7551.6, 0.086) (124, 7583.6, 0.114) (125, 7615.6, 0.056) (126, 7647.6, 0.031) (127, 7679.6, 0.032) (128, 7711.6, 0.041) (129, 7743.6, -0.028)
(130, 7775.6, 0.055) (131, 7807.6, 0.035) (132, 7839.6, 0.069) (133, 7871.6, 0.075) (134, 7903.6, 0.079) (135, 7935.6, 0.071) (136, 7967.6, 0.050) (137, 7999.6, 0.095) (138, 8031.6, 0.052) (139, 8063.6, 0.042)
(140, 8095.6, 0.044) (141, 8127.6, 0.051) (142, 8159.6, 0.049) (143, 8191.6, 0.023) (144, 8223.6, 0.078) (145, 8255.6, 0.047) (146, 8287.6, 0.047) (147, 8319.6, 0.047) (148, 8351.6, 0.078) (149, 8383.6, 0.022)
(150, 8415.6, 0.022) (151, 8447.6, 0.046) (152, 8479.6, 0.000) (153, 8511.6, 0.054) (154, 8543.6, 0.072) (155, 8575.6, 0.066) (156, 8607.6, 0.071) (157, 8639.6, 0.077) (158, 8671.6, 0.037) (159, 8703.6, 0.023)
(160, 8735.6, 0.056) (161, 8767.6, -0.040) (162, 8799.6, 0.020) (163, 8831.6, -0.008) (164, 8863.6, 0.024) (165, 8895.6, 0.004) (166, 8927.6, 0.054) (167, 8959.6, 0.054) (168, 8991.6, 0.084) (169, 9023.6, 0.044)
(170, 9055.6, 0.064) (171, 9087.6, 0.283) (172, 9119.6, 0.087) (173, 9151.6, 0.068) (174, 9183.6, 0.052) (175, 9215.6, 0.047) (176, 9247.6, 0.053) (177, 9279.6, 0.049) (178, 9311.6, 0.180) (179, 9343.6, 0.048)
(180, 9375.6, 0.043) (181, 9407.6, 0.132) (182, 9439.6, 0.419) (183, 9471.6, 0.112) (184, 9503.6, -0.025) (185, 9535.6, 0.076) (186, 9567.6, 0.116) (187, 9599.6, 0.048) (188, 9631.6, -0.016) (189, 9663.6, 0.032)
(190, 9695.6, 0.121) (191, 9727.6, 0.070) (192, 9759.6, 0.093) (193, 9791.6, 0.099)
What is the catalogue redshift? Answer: 1.438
